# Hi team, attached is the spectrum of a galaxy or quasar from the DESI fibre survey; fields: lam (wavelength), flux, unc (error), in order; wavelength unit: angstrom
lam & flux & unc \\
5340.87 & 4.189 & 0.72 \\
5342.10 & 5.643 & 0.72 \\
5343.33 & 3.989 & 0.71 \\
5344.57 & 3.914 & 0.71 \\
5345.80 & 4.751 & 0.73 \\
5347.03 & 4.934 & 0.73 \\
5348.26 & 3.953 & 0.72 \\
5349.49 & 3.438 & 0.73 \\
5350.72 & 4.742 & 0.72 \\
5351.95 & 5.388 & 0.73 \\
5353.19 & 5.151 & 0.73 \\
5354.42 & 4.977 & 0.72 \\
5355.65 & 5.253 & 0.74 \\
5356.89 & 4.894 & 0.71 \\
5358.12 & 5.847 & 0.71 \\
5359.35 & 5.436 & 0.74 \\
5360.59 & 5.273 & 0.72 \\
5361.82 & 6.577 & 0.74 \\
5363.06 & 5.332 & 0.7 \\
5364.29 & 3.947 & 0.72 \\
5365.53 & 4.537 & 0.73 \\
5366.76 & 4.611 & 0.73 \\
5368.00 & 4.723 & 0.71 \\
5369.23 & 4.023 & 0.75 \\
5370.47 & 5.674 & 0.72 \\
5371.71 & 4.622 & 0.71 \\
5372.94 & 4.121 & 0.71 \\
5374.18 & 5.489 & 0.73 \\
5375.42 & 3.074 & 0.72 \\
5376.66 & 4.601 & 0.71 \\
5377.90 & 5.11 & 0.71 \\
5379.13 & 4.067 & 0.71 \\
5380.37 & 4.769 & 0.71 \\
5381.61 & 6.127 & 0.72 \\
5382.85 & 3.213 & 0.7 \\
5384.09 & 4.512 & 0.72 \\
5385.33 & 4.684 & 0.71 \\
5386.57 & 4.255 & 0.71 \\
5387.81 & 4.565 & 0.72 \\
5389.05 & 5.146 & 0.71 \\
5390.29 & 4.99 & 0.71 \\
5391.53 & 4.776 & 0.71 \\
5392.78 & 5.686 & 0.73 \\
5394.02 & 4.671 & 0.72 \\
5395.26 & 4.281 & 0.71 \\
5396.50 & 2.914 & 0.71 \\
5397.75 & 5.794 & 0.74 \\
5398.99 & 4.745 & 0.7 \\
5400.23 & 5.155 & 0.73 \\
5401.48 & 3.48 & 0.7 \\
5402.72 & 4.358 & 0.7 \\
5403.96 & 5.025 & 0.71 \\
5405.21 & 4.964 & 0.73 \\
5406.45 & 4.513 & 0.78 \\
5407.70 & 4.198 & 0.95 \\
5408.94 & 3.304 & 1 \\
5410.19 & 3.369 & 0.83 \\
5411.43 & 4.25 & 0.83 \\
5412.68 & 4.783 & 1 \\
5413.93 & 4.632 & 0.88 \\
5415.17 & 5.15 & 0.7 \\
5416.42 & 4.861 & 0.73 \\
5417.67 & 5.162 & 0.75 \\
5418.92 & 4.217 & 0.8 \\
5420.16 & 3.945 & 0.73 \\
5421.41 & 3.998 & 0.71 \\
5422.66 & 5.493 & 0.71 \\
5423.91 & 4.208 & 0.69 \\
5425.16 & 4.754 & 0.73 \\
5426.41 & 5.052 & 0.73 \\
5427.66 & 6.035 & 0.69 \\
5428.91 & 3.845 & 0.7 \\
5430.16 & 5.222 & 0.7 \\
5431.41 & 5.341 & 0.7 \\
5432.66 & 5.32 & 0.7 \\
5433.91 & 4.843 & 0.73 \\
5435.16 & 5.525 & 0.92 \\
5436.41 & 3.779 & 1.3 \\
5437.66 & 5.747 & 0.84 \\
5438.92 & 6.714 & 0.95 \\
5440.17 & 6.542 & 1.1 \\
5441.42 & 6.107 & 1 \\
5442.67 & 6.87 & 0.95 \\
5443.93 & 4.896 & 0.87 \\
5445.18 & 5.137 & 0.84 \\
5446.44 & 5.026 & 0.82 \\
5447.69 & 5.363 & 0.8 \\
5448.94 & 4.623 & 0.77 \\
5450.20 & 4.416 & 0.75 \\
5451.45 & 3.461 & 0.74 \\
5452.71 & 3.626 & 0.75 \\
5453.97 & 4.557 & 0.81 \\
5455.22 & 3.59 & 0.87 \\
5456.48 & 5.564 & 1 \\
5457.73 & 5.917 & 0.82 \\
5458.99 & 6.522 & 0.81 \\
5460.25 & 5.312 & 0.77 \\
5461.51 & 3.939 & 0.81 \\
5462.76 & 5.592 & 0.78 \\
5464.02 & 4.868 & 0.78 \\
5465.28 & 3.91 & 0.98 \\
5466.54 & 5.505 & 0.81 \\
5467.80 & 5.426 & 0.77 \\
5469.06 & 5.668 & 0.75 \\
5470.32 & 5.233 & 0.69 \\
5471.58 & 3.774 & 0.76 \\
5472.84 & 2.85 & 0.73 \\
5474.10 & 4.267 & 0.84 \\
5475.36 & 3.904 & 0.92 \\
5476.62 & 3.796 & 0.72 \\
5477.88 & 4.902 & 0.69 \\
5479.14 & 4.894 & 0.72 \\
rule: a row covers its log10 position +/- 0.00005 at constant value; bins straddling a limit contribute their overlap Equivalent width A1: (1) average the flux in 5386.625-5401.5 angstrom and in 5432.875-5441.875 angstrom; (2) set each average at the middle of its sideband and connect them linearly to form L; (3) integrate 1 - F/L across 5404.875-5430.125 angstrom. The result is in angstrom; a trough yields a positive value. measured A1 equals 3.1 angstrom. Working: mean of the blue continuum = 4.71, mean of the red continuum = 5.59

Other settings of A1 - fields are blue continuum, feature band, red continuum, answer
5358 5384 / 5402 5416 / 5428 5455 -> 1.5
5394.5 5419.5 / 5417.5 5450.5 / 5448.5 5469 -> -3.3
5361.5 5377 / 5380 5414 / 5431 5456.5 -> 2.1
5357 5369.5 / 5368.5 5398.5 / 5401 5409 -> 0.5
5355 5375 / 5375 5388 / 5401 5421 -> 0.8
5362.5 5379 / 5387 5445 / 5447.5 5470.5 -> -1.4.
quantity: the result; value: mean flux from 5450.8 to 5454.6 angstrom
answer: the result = 3.89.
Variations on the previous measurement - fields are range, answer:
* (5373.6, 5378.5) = 4.55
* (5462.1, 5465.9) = 4.79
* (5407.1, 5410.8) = 3.62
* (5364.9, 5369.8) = 4.48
